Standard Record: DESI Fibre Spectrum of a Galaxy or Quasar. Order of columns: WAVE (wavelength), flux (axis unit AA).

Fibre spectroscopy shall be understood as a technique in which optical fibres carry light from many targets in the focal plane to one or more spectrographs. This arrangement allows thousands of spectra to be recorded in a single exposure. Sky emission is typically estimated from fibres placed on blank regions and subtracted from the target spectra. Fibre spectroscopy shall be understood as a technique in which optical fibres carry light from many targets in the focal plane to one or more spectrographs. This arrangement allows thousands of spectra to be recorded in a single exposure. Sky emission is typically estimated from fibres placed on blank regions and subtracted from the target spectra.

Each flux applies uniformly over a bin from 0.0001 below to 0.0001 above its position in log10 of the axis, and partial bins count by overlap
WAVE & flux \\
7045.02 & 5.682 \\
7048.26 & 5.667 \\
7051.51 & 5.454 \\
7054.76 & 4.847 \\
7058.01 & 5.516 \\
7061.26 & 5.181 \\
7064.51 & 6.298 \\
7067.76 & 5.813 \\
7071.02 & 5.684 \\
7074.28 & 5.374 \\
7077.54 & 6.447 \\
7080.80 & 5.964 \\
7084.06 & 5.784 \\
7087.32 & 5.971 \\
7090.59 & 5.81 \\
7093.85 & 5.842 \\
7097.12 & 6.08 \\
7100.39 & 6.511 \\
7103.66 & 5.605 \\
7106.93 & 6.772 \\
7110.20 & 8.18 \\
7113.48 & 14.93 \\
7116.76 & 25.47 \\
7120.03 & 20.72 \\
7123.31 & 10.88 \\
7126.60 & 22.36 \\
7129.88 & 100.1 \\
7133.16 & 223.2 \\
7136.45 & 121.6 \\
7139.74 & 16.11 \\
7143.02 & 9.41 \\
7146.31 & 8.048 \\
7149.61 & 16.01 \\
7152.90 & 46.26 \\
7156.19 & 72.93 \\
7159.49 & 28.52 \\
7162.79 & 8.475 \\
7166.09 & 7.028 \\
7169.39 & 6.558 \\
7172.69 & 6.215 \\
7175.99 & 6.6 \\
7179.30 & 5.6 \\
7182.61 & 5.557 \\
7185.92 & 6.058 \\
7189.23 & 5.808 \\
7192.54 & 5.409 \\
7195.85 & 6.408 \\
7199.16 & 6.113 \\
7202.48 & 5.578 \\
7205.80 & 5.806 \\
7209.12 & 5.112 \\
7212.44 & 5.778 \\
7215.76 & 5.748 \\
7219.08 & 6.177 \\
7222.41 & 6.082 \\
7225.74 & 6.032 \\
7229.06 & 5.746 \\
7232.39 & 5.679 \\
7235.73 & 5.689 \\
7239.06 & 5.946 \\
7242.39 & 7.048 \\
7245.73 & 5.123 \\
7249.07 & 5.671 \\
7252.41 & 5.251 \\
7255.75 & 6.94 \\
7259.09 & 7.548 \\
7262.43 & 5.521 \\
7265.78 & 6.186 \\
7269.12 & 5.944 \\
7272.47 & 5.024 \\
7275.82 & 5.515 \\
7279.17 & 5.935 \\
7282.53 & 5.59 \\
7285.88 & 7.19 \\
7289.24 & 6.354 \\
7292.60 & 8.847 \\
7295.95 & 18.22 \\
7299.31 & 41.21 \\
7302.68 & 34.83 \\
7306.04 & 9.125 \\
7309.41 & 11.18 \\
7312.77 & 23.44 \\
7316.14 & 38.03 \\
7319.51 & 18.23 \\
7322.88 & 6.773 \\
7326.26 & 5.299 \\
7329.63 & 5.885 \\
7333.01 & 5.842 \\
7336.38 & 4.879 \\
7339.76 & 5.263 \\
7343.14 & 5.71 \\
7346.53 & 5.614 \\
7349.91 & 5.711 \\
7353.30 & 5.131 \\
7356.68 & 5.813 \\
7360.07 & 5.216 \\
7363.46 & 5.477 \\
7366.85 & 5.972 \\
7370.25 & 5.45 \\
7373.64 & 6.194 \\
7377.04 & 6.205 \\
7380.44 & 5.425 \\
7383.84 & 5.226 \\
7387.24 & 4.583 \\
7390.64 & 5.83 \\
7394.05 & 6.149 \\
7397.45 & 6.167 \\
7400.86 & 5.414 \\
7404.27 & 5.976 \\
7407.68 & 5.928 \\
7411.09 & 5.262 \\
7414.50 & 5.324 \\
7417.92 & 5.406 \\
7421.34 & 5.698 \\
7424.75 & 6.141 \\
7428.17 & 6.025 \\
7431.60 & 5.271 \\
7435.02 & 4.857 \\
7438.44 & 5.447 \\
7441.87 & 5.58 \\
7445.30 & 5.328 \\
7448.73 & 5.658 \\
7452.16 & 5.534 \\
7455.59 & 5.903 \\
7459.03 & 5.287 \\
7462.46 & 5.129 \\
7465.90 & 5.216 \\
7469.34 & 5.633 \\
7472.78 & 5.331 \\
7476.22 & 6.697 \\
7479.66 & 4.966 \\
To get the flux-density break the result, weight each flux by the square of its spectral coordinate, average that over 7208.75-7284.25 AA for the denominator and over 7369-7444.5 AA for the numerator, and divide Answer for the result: 1.0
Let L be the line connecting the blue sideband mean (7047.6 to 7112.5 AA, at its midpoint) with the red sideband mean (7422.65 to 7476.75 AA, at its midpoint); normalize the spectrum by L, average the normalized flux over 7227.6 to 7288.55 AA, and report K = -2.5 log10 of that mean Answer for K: -0.03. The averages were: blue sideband 6.04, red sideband 5.54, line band 5.98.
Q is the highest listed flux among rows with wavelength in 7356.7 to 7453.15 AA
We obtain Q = 6.205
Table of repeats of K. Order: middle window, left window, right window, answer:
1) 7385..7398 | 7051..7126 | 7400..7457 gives 0.05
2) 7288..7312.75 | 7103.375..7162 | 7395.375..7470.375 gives 0.14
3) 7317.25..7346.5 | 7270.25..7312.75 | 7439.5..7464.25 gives 0.45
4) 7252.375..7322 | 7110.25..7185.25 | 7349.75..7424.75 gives 0.21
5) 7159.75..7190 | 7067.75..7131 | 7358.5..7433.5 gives 0.48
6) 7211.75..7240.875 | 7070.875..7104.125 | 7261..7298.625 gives 0.27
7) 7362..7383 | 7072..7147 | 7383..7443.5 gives 0.43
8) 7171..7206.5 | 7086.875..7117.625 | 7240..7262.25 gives 0.23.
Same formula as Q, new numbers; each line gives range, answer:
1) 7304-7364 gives 38.03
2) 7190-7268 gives 7.548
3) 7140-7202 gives 72.93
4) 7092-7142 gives 223.2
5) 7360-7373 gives 5.972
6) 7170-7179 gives 6.6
